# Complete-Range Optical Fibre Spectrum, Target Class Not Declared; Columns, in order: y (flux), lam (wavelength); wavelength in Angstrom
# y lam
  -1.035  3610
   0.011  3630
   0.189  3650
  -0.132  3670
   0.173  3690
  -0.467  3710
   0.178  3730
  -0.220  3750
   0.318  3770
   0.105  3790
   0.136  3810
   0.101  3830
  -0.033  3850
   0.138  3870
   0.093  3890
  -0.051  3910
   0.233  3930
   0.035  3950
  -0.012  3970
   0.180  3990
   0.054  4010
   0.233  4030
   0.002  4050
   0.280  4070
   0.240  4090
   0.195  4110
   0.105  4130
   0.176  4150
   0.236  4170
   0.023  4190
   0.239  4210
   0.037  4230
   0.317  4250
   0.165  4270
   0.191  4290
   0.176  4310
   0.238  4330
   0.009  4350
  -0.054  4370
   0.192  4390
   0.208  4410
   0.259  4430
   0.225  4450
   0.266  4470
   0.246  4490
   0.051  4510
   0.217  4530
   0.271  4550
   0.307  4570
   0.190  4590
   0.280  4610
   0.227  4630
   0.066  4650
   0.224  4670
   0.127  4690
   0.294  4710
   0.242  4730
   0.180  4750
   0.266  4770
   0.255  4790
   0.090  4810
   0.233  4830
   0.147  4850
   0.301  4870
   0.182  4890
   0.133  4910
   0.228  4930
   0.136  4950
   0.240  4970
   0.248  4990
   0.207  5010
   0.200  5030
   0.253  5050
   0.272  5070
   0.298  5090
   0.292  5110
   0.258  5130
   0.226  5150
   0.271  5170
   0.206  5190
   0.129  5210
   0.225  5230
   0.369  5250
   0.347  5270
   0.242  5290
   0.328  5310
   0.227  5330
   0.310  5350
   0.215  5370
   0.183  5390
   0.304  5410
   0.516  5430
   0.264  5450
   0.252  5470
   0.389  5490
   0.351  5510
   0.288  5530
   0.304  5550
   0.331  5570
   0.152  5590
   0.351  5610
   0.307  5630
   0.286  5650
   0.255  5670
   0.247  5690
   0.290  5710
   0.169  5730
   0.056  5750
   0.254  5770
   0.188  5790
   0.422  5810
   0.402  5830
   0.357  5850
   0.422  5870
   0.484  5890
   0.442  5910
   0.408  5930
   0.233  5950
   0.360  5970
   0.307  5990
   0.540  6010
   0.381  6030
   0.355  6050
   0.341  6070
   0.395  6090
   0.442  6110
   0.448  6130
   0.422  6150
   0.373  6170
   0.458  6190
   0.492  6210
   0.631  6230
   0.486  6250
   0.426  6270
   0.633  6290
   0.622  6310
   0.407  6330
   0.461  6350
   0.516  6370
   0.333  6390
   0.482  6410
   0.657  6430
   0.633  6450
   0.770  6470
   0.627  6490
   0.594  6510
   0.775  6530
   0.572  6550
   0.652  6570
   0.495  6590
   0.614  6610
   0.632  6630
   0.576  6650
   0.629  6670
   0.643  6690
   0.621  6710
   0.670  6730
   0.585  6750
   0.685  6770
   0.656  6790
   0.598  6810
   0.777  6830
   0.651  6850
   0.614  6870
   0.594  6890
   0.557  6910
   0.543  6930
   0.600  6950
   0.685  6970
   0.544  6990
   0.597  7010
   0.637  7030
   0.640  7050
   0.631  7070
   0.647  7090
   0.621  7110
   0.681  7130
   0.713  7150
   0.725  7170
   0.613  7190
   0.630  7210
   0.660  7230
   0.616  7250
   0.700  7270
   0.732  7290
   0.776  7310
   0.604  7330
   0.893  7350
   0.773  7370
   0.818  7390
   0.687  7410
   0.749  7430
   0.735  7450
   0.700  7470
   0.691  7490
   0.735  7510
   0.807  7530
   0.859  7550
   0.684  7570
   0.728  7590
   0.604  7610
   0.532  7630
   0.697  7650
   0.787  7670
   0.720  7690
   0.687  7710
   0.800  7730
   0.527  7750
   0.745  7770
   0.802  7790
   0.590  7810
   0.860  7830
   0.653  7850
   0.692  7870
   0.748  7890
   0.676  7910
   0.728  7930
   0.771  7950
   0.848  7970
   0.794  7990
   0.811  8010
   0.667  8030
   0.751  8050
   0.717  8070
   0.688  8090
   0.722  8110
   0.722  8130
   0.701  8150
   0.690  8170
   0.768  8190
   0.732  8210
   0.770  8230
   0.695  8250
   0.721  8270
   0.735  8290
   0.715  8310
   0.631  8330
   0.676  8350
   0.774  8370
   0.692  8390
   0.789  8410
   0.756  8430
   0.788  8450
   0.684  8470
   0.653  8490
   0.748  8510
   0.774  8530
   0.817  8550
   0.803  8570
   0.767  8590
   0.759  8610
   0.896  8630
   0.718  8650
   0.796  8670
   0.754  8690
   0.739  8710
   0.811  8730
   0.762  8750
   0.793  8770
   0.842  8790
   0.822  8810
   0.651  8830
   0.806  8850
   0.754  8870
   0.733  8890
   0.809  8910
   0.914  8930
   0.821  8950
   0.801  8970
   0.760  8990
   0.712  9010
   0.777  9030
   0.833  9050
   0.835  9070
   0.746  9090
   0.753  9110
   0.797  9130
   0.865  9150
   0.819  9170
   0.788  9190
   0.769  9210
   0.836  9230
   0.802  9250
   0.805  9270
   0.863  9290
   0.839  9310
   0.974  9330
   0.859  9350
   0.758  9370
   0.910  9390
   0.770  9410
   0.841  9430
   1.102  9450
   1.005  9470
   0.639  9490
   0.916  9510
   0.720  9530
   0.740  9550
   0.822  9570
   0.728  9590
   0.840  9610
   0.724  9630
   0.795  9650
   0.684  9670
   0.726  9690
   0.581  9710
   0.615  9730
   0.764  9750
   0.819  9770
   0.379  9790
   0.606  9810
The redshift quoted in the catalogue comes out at 0.61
